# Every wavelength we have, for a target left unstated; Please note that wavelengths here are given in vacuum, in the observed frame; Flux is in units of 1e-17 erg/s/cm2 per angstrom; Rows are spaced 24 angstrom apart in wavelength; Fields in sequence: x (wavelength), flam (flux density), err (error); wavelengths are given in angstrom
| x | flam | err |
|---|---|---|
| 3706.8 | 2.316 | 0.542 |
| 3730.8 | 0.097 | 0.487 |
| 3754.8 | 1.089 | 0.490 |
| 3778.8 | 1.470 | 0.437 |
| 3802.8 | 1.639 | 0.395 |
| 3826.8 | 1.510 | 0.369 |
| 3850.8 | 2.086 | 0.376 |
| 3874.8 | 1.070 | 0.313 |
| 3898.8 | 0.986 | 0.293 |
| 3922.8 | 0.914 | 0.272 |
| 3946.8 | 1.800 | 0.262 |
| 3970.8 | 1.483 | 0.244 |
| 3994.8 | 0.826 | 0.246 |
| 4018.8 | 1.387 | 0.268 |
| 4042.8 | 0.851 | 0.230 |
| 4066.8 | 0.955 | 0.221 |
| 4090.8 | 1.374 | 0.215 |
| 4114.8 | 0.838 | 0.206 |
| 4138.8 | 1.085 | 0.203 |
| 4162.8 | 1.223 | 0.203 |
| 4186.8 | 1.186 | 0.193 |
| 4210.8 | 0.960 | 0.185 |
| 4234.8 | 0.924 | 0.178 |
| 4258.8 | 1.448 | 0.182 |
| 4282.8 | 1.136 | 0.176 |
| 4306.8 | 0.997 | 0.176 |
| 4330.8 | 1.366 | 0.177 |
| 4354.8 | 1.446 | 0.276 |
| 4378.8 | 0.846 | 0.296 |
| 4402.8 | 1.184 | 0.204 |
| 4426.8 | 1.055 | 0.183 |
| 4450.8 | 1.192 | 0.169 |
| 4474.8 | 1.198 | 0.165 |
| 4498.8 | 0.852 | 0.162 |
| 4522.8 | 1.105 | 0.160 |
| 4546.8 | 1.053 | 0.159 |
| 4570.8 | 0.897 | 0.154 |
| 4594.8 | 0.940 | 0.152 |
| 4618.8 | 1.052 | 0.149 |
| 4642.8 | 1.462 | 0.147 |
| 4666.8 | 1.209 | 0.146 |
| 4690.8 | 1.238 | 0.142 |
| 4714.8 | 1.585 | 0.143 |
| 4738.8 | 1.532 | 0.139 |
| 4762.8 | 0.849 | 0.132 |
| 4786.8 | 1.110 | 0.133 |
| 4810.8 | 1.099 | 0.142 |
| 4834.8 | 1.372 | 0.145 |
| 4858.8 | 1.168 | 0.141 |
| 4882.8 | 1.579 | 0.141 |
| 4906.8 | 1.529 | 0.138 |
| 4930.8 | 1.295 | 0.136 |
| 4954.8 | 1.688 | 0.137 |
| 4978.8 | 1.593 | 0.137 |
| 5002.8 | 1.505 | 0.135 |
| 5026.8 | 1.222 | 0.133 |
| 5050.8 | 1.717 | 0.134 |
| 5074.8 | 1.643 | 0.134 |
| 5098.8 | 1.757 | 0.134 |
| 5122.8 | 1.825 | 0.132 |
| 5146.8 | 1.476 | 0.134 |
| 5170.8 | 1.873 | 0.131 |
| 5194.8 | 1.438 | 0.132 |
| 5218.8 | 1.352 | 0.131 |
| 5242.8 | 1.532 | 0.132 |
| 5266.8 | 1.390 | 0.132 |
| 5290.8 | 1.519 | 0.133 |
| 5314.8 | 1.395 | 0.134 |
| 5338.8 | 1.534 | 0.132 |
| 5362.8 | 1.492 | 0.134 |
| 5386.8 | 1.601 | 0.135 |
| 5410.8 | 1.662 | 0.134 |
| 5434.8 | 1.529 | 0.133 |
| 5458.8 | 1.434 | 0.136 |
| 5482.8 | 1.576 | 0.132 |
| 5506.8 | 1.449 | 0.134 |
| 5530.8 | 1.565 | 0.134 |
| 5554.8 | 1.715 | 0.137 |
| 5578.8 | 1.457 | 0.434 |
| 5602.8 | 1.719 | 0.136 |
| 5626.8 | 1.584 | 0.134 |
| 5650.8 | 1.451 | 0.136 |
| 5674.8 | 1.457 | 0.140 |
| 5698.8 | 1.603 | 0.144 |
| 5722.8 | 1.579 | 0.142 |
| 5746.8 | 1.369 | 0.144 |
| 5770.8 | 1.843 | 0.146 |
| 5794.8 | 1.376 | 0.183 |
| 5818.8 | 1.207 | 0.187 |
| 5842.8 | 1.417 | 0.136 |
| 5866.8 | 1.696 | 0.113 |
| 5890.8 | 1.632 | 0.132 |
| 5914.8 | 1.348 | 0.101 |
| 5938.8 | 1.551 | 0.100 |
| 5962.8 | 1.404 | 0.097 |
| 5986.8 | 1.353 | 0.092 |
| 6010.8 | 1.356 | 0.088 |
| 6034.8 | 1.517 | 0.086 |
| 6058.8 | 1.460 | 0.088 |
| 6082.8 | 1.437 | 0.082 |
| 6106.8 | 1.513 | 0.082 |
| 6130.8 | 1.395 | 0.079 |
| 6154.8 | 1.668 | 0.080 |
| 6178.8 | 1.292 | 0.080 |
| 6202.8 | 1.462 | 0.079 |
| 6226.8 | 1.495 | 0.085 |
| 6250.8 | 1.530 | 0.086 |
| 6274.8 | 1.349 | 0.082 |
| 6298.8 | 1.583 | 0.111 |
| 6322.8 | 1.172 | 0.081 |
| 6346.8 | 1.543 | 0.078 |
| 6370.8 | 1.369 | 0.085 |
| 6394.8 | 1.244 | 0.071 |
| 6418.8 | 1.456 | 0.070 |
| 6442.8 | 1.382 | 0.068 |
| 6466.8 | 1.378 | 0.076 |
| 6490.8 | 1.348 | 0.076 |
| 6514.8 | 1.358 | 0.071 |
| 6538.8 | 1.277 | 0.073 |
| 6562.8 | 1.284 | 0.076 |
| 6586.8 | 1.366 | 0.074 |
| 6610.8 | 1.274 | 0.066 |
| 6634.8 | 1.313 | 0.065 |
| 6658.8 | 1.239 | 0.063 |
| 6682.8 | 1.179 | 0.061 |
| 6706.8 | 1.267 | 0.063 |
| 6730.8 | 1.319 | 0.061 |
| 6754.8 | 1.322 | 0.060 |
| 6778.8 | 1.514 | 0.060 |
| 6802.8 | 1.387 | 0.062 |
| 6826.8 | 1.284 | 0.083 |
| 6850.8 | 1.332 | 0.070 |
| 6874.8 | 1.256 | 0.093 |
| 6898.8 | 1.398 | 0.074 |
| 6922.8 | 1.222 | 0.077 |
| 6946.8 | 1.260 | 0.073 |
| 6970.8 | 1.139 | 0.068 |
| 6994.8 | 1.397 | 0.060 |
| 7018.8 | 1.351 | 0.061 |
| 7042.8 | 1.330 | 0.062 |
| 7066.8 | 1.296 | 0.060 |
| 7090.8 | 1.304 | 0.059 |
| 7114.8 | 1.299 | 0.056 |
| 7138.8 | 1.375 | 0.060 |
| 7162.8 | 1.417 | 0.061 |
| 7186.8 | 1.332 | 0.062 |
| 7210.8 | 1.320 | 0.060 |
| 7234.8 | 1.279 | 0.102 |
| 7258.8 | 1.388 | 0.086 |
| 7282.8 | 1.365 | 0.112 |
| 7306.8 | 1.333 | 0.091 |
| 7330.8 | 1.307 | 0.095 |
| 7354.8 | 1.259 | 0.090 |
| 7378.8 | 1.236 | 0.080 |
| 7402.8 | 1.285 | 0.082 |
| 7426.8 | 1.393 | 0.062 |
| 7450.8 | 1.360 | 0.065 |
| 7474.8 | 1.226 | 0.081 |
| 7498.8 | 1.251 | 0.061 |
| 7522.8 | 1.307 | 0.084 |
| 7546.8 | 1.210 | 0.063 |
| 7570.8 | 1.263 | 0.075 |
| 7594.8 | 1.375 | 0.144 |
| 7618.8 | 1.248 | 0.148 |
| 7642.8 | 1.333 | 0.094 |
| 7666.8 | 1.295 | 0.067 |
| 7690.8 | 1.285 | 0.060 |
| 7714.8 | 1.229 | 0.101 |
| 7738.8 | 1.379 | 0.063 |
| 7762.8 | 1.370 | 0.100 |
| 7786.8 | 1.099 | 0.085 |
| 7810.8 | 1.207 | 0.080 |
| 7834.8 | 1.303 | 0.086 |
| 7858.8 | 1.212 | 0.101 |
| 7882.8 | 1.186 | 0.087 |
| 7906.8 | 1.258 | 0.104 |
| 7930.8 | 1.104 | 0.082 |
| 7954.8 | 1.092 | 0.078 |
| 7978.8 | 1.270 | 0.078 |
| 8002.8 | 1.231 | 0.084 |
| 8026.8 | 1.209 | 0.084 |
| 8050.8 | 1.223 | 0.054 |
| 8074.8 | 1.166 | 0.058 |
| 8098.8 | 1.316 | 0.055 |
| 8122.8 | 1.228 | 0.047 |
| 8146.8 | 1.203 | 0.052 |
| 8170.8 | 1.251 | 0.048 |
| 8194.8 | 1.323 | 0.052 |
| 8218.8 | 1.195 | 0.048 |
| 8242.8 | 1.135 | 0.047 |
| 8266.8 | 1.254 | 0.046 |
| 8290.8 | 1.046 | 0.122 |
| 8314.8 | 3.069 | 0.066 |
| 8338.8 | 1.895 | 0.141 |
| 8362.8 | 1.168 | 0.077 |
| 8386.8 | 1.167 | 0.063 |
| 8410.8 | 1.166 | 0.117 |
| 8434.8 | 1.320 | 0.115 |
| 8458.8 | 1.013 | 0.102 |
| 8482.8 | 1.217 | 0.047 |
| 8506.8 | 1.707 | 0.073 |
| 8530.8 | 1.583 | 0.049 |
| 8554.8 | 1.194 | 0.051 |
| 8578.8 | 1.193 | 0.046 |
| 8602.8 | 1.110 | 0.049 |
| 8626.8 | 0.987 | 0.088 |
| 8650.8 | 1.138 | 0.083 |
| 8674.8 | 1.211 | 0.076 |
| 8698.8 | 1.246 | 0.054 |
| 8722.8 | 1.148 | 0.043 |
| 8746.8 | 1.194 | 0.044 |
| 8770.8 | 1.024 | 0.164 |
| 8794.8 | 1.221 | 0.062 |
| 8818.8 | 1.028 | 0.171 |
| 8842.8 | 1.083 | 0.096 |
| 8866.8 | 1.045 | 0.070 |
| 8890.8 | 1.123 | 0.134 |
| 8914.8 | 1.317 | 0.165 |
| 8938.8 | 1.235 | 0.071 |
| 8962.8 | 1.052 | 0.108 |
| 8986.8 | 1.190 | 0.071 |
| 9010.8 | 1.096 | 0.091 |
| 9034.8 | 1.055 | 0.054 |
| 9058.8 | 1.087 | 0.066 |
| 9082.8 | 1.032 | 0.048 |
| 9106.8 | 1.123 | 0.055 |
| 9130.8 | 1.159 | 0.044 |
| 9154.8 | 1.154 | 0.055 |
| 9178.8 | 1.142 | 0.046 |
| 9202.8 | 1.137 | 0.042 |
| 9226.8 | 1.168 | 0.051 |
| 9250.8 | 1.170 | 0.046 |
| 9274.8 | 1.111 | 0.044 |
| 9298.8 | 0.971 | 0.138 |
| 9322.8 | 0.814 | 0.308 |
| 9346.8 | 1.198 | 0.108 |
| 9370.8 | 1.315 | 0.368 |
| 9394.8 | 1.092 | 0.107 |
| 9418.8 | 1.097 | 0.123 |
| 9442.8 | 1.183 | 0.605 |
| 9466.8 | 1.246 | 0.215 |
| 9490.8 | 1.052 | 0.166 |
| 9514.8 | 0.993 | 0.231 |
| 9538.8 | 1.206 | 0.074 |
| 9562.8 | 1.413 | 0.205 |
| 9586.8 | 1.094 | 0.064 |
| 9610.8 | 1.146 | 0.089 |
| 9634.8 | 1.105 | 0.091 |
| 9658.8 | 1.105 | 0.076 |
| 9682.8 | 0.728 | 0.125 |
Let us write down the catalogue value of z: 0.268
